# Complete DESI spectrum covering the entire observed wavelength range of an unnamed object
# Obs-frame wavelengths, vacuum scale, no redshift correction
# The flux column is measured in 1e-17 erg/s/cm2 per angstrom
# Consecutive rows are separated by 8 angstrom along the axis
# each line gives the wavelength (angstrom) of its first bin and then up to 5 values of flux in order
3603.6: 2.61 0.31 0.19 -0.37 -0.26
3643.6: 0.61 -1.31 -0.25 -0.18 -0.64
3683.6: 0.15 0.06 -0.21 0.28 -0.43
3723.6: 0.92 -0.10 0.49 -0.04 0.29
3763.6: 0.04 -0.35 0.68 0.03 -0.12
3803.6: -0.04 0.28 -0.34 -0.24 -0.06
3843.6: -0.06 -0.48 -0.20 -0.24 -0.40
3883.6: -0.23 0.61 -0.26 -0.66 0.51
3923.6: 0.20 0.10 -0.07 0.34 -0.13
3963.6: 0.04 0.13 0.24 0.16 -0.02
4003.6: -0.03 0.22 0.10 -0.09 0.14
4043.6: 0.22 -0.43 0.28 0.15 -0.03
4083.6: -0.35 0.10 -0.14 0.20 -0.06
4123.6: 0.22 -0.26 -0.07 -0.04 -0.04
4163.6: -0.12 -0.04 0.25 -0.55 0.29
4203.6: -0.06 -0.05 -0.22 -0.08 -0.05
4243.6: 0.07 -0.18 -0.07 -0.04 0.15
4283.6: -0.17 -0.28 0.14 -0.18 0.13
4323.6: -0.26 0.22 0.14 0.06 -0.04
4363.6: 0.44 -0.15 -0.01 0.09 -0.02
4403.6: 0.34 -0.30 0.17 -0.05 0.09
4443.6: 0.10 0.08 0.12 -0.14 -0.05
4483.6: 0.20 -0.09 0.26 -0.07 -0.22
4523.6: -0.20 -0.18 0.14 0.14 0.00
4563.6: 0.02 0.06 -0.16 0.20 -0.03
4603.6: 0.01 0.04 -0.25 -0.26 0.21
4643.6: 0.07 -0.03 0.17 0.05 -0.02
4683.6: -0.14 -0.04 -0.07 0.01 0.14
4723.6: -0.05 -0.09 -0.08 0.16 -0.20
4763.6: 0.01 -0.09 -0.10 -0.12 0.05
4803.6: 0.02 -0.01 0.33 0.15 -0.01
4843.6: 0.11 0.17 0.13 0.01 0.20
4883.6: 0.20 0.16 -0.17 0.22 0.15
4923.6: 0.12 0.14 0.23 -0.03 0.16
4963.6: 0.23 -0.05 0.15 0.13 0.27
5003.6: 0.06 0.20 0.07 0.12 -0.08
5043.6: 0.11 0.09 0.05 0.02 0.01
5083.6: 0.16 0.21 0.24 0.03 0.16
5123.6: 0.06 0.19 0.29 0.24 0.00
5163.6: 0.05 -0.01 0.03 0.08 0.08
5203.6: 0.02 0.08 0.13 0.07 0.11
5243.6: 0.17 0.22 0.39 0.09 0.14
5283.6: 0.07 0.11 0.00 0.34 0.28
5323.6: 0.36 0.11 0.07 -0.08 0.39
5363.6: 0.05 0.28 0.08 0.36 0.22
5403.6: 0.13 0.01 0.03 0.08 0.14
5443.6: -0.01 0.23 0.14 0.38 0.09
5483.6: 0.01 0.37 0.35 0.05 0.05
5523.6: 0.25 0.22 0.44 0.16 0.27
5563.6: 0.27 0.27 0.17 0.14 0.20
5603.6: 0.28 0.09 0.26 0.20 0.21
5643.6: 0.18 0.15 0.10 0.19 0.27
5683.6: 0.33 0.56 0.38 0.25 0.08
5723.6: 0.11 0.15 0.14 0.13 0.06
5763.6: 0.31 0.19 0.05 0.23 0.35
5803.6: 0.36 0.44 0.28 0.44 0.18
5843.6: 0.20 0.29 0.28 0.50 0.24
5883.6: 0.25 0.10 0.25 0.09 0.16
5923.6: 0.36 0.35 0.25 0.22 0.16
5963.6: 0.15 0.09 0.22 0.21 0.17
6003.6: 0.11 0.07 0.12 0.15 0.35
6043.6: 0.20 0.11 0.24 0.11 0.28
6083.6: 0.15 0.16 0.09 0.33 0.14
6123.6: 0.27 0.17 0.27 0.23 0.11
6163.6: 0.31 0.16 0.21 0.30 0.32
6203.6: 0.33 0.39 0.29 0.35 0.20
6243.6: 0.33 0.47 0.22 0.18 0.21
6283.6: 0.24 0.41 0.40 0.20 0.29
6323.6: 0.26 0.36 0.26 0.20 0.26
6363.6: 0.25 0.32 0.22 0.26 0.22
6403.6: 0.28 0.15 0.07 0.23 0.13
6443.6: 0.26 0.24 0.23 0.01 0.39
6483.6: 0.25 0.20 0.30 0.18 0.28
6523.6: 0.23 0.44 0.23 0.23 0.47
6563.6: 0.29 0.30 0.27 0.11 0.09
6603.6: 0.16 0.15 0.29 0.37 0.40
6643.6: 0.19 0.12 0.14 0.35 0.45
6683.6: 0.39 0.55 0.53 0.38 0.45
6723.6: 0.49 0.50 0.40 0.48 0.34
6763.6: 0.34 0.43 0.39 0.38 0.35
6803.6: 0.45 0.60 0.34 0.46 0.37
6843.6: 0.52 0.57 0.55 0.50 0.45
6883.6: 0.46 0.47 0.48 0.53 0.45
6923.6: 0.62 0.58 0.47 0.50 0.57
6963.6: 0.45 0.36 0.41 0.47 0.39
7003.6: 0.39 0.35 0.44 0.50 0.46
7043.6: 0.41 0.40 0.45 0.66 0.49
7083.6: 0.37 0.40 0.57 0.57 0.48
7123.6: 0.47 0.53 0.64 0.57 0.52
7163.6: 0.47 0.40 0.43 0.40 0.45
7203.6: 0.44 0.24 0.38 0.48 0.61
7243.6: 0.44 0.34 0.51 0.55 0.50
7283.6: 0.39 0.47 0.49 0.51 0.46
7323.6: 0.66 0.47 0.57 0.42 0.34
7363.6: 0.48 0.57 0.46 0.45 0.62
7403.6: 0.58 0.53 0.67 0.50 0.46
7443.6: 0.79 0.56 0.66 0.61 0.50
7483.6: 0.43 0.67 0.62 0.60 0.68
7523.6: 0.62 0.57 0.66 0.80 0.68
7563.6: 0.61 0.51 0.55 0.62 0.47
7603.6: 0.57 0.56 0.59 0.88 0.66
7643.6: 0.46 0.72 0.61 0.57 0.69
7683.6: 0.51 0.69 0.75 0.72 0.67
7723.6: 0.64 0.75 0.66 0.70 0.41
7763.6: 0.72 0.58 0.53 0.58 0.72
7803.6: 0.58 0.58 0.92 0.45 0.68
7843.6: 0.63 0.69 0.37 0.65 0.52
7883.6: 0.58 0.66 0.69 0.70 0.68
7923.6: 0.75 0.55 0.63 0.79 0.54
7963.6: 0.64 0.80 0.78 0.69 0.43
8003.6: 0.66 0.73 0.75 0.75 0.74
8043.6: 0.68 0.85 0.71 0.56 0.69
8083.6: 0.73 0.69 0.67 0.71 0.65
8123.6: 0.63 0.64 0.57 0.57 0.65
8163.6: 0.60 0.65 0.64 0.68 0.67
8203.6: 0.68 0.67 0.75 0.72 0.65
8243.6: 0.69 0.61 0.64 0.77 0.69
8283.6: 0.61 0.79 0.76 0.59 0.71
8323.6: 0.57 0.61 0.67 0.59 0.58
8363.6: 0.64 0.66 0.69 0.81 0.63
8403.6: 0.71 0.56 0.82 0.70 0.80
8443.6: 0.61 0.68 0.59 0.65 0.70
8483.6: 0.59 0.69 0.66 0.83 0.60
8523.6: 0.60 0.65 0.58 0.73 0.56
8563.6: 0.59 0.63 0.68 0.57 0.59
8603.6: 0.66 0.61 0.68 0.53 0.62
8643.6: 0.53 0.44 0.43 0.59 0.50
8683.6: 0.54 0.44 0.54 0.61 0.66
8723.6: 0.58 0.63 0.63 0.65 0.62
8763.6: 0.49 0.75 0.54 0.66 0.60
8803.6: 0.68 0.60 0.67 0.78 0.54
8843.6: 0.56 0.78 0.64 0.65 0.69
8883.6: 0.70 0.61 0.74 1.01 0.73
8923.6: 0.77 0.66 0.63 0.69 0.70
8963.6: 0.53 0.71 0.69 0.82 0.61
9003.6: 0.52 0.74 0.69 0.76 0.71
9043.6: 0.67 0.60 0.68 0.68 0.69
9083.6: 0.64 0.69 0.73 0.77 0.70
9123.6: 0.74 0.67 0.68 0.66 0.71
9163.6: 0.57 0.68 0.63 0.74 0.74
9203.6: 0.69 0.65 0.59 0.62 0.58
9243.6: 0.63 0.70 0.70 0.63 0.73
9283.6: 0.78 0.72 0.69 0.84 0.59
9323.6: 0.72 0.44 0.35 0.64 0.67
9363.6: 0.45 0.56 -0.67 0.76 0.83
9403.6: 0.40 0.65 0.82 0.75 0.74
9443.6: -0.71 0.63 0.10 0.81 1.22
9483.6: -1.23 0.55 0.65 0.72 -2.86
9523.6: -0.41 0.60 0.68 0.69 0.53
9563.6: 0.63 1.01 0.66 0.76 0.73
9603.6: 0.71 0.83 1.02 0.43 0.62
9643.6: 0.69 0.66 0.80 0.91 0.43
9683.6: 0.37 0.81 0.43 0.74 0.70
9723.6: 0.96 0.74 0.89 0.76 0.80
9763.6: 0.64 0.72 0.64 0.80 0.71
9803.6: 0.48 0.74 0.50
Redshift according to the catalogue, 0.68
